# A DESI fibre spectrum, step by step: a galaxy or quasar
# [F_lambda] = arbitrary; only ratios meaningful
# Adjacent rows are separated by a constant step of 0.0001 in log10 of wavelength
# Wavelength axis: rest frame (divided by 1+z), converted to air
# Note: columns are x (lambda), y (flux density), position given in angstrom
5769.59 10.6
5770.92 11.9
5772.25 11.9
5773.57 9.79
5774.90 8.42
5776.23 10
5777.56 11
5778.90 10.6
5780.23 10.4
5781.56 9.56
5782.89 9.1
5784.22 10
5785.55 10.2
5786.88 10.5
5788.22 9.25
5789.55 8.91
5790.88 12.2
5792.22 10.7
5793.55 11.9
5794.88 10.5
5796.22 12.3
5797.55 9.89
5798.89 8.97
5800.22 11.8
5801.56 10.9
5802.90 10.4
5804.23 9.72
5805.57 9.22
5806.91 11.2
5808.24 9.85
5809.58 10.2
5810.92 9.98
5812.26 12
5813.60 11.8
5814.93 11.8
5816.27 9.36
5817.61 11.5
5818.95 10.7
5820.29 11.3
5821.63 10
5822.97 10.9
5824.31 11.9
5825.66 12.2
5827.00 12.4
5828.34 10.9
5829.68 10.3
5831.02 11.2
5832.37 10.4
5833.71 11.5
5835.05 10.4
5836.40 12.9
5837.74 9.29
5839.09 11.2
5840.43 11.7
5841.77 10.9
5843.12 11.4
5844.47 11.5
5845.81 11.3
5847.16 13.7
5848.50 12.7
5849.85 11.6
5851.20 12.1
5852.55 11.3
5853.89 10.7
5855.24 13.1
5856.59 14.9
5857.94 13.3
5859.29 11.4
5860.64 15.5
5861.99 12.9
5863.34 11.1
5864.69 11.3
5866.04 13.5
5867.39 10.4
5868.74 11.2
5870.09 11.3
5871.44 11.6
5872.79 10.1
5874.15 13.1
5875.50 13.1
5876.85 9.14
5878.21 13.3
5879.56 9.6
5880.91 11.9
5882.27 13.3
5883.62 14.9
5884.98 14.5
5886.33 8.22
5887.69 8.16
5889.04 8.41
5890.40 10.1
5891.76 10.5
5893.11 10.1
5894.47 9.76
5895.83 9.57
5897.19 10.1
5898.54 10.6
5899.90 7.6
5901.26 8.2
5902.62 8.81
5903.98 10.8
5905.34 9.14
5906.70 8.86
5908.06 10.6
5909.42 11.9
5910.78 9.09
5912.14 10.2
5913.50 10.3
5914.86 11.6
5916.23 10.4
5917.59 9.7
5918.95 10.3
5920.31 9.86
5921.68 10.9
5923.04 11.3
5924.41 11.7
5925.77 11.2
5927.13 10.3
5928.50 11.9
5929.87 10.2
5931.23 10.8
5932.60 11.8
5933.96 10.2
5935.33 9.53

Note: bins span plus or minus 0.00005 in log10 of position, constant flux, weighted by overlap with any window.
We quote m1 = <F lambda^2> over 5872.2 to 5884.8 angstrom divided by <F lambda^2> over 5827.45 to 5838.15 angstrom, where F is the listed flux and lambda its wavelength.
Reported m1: 1.1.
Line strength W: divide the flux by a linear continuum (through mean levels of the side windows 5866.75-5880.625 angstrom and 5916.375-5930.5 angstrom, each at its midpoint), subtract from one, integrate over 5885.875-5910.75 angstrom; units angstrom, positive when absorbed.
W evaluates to 3.4 angstrom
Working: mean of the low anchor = 11.3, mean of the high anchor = 10.7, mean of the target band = 9.52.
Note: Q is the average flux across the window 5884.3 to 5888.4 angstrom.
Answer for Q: 10.3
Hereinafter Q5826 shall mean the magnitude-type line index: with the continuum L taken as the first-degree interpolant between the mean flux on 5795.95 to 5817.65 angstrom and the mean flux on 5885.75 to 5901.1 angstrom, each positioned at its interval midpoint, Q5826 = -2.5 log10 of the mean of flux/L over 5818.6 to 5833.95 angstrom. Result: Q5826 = -0.084 mag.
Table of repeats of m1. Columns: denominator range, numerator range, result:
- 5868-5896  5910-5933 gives 0.98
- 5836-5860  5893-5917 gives 0.84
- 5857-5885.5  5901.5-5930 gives 0.86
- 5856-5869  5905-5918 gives 0.83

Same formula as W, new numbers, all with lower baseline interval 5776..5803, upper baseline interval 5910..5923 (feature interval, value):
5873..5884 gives -1.9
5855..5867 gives -3.0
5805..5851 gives -3.4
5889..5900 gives 0.6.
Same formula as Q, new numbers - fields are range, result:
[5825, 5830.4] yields 11.5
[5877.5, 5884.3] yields 12.6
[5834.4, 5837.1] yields 11.6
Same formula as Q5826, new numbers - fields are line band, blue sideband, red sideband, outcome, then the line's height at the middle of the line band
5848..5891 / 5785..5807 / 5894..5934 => -0.14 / 10.3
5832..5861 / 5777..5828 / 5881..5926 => -0.14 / 10.5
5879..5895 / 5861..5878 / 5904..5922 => 0.03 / 11.1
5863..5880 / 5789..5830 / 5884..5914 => -0.13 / 10.1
